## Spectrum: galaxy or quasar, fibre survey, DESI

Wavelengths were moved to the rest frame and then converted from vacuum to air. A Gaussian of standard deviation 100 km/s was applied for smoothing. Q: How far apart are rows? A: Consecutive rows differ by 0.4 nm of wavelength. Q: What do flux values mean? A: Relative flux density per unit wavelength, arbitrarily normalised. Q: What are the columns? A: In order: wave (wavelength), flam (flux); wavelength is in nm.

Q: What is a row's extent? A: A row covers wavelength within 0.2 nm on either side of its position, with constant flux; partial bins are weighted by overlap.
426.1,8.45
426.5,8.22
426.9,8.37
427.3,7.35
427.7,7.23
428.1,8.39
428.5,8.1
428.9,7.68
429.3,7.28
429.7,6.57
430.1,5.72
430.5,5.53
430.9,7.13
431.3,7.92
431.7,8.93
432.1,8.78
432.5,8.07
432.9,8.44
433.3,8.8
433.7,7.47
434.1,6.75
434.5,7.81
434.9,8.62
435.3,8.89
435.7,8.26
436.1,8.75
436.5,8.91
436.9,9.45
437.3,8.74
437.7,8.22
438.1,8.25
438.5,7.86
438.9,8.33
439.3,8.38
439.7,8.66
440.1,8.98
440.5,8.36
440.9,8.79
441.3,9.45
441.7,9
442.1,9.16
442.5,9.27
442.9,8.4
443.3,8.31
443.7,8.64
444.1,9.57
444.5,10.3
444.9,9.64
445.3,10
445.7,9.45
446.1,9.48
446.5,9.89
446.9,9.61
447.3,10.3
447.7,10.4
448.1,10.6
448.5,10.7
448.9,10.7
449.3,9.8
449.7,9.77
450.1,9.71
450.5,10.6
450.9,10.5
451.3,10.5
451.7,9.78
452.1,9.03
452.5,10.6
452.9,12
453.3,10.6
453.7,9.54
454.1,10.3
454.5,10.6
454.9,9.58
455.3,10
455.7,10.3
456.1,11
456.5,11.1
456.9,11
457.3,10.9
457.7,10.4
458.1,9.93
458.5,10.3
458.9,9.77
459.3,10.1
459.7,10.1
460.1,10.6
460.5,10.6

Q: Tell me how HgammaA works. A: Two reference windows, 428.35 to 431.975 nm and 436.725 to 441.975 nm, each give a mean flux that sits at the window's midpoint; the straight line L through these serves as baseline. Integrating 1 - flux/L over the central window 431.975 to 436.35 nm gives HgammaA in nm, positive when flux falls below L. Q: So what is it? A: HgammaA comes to -0.219 nm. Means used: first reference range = 7.23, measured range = 8.24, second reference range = 8.65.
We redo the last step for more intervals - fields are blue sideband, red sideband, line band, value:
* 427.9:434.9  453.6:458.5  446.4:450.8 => -0.29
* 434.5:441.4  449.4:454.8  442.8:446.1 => 0.01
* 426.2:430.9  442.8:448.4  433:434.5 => 0.05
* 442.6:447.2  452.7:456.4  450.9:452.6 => 0.02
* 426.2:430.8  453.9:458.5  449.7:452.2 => -0.04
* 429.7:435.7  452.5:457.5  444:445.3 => -0.09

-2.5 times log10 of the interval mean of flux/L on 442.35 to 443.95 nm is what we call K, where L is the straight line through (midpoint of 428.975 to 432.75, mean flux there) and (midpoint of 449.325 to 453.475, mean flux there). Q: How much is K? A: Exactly 0.05 mag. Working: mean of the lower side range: 7.35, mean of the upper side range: 10.3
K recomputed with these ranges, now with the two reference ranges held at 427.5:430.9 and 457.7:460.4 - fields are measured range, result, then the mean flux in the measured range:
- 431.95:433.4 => -0.15 mag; 8.49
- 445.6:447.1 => -0.09 mag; 9.62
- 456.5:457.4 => -0.11 mag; 11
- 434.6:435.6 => -0.12 mag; 8.61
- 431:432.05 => -0.14 mag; 8.35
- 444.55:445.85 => -0.12 mag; 9.78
